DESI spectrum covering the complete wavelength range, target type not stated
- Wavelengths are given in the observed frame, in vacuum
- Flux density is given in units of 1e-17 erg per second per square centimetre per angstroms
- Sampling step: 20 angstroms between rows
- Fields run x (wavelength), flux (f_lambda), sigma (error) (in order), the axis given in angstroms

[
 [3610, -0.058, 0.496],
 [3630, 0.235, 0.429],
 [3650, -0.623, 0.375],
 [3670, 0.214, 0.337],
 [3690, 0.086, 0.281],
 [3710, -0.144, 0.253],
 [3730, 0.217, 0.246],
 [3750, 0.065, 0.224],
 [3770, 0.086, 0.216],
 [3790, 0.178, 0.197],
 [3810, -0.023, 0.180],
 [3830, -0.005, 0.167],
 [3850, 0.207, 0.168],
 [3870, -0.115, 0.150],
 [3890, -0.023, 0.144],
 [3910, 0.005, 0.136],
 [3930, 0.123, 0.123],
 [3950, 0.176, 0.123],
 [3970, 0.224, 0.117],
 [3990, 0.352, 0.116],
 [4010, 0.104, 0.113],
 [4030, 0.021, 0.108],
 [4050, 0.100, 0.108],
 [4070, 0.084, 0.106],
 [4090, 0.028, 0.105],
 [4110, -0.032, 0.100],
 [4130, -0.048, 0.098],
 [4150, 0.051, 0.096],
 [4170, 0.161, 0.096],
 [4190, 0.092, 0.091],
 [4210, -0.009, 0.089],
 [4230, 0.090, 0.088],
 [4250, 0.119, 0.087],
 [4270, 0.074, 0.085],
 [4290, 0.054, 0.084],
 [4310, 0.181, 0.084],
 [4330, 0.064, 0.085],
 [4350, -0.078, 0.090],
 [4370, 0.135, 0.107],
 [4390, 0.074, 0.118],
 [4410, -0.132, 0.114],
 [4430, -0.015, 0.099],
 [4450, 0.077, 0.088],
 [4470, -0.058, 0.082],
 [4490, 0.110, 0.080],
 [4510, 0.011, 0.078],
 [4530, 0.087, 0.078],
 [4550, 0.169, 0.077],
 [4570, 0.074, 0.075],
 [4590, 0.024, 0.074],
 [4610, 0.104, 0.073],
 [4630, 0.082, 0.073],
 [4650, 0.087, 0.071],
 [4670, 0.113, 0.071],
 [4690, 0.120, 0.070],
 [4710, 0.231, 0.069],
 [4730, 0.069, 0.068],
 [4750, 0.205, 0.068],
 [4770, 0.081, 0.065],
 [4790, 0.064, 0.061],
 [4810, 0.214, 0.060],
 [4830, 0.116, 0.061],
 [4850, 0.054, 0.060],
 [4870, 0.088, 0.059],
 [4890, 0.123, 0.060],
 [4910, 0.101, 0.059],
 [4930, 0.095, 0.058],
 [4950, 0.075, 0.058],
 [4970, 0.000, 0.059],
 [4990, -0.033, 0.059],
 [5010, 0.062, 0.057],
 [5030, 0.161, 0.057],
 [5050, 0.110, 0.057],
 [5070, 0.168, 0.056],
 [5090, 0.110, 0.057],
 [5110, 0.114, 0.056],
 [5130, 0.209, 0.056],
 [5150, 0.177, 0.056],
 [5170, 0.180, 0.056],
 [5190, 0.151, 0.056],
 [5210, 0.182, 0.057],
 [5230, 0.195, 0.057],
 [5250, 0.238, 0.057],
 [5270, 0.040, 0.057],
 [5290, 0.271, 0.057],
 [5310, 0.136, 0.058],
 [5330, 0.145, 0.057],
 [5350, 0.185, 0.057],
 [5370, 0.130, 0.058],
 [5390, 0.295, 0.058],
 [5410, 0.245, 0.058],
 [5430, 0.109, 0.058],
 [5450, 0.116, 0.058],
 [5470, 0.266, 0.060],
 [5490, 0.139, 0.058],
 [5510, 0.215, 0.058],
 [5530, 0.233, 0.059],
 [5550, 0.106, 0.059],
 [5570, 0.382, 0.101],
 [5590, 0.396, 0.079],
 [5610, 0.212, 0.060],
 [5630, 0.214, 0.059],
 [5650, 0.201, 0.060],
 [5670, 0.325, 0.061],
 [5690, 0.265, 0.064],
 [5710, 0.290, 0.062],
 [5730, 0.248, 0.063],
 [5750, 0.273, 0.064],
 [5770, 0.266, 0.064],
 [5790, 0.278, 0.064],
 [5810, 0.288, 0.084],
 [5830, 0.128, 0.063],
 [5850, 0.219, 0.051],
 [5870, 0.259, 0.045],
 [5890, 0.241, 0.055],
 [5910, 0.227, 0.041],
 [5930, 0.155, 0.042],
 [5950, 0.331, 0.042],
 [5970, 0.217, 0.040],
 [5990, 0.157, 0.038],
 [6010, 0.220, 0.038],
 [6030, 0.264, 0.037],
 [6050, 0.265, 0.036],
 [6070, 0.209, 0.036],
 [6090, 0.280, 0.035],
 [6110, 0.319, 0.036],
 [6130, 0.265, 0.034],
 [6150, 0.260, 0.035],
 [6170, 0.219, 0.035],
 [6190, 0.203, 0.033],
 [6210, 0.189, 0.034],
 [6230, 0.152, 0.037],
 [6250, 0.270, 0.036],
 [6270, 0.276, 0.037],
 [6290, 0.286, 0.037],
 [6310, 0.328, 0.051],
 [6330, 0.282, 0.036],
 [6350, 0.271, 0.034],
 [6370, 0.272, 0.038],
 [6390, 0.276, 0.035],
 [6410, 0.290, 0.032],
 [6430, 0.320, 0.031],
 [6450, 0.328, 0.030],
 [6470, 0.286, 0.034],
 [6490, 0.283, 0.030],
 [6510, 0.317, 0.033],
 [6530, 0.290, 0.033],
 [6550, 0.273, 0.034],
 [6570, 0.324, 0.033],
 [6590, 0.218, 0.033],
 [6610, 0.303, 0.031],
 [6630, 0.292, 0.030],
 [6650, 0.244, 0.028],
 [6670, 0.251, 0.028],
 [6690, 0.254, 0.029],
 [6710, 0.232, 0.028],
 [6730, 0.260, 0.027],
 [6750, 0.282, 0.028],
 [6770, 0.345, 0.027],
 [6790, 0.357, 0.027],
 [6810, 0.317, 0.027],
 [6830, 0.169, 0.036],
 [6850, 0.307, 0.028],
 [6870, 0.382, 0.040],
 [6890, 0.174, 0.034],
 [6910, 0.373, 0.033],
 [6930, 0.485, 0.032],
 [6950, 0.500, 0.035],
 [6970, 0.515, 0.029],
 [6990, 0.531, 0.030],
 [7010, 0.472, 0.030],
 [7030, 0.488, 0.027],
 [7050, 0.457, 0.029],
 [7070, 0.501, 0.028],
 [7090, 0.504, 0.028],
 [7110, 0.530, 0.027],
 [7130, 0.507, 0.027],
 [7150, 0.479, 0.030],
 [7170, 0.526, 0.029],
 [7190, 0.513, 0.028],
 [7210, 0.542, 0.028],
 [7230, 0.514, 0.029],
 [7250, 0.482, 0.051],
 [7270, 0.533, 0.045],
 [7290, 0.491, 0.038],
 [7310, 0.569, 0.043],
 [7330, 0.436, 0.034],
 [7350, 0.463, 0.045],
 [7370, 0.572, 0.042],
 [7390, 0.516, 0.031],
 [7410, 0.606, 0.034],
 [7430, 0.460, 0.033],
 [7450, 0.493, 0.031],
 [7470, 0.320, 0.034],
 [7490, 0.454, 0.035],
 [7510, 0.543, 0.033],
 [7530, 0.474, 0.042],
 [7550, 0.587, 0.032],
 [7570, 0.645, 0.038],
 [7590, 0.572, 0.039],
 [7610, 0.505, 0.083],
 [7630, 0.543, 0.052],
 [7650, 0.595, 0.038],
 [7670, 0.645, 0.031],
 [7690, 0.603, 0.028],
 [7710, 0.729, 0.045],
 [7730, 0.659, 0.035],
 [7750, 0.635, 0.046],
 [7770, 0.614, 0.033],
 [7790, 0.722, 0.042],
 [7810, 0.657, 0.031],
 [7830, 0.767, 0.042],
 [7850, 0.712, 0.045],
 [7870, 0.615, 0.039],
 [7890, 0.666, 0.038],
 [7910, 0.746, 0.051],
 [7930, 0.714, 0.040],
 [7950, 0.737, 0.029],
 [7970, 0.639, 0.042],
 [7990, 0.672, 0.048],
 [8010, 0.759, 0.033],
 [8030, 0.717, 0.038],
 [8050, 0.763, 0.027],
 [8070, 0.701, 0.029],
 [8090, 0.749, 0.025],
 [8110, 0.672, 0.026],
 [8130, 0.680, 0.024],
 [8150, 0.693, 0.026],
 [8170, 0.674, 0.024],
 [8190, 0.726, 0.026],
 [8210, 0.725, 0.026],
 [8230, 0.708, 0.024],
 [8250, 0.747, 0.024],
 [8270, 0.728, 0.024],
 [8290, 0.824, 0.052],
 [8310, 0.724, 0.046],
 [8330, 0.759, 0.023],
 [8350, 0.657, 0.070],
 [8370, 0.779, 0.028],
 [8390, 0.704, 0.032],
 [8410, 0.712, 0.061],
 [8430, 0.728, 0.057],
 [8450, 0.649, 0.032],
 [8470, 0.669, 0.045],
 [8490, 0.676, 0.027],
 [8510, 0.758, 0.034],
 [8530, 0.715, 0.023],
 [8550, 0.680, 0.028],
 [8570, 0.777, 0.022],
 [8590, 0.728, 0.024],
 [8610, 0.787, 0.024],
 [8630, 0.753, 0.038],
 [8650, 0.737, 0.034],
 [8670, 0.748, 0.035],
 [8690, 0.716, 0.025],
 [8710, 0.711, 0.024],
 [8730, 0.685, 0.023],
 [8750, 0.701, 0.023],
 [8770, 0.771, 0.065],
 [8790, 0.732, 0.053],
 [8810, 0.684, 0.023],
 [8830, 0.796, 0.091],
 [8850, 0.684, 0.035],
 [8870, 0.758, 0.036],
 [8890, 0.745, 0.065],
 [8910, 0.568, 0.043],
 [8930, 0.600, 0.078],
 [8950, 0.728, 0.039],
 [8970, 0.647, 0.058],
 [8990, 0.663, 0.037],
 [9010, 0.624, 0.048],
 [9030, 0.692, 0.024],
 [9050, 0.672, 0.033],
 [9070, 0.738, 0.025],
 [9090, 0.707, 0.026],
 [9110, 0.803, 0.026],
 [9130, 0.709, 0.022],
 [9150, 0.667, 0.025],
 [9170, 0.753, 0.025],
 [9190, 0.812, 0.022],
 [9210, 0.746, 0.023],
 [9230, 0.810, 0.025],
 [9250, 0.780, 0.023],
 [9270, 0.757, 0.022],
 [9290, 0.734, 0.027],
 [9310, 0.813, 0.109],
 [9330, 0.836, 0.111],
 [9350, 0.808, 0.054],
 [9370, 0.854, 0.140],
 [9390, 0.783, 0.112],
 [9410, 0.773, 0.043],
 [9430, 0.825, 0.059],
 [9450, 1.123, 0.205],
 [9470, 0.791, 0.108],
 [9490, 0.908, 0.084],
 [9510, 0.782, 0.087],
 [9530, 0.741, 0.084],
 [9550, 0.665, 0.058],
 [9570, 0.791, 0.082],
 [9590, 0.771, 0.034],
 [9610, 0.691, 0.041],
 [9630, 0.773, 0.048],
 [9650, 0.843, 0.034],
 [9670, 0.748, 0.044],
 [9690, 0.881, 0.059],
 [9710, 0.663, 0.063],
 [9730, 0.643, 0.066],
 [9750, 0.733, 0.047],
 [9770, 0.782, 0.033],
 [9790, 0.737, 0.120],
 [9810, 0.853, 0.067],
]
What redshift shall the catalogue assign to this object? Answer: 0.736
